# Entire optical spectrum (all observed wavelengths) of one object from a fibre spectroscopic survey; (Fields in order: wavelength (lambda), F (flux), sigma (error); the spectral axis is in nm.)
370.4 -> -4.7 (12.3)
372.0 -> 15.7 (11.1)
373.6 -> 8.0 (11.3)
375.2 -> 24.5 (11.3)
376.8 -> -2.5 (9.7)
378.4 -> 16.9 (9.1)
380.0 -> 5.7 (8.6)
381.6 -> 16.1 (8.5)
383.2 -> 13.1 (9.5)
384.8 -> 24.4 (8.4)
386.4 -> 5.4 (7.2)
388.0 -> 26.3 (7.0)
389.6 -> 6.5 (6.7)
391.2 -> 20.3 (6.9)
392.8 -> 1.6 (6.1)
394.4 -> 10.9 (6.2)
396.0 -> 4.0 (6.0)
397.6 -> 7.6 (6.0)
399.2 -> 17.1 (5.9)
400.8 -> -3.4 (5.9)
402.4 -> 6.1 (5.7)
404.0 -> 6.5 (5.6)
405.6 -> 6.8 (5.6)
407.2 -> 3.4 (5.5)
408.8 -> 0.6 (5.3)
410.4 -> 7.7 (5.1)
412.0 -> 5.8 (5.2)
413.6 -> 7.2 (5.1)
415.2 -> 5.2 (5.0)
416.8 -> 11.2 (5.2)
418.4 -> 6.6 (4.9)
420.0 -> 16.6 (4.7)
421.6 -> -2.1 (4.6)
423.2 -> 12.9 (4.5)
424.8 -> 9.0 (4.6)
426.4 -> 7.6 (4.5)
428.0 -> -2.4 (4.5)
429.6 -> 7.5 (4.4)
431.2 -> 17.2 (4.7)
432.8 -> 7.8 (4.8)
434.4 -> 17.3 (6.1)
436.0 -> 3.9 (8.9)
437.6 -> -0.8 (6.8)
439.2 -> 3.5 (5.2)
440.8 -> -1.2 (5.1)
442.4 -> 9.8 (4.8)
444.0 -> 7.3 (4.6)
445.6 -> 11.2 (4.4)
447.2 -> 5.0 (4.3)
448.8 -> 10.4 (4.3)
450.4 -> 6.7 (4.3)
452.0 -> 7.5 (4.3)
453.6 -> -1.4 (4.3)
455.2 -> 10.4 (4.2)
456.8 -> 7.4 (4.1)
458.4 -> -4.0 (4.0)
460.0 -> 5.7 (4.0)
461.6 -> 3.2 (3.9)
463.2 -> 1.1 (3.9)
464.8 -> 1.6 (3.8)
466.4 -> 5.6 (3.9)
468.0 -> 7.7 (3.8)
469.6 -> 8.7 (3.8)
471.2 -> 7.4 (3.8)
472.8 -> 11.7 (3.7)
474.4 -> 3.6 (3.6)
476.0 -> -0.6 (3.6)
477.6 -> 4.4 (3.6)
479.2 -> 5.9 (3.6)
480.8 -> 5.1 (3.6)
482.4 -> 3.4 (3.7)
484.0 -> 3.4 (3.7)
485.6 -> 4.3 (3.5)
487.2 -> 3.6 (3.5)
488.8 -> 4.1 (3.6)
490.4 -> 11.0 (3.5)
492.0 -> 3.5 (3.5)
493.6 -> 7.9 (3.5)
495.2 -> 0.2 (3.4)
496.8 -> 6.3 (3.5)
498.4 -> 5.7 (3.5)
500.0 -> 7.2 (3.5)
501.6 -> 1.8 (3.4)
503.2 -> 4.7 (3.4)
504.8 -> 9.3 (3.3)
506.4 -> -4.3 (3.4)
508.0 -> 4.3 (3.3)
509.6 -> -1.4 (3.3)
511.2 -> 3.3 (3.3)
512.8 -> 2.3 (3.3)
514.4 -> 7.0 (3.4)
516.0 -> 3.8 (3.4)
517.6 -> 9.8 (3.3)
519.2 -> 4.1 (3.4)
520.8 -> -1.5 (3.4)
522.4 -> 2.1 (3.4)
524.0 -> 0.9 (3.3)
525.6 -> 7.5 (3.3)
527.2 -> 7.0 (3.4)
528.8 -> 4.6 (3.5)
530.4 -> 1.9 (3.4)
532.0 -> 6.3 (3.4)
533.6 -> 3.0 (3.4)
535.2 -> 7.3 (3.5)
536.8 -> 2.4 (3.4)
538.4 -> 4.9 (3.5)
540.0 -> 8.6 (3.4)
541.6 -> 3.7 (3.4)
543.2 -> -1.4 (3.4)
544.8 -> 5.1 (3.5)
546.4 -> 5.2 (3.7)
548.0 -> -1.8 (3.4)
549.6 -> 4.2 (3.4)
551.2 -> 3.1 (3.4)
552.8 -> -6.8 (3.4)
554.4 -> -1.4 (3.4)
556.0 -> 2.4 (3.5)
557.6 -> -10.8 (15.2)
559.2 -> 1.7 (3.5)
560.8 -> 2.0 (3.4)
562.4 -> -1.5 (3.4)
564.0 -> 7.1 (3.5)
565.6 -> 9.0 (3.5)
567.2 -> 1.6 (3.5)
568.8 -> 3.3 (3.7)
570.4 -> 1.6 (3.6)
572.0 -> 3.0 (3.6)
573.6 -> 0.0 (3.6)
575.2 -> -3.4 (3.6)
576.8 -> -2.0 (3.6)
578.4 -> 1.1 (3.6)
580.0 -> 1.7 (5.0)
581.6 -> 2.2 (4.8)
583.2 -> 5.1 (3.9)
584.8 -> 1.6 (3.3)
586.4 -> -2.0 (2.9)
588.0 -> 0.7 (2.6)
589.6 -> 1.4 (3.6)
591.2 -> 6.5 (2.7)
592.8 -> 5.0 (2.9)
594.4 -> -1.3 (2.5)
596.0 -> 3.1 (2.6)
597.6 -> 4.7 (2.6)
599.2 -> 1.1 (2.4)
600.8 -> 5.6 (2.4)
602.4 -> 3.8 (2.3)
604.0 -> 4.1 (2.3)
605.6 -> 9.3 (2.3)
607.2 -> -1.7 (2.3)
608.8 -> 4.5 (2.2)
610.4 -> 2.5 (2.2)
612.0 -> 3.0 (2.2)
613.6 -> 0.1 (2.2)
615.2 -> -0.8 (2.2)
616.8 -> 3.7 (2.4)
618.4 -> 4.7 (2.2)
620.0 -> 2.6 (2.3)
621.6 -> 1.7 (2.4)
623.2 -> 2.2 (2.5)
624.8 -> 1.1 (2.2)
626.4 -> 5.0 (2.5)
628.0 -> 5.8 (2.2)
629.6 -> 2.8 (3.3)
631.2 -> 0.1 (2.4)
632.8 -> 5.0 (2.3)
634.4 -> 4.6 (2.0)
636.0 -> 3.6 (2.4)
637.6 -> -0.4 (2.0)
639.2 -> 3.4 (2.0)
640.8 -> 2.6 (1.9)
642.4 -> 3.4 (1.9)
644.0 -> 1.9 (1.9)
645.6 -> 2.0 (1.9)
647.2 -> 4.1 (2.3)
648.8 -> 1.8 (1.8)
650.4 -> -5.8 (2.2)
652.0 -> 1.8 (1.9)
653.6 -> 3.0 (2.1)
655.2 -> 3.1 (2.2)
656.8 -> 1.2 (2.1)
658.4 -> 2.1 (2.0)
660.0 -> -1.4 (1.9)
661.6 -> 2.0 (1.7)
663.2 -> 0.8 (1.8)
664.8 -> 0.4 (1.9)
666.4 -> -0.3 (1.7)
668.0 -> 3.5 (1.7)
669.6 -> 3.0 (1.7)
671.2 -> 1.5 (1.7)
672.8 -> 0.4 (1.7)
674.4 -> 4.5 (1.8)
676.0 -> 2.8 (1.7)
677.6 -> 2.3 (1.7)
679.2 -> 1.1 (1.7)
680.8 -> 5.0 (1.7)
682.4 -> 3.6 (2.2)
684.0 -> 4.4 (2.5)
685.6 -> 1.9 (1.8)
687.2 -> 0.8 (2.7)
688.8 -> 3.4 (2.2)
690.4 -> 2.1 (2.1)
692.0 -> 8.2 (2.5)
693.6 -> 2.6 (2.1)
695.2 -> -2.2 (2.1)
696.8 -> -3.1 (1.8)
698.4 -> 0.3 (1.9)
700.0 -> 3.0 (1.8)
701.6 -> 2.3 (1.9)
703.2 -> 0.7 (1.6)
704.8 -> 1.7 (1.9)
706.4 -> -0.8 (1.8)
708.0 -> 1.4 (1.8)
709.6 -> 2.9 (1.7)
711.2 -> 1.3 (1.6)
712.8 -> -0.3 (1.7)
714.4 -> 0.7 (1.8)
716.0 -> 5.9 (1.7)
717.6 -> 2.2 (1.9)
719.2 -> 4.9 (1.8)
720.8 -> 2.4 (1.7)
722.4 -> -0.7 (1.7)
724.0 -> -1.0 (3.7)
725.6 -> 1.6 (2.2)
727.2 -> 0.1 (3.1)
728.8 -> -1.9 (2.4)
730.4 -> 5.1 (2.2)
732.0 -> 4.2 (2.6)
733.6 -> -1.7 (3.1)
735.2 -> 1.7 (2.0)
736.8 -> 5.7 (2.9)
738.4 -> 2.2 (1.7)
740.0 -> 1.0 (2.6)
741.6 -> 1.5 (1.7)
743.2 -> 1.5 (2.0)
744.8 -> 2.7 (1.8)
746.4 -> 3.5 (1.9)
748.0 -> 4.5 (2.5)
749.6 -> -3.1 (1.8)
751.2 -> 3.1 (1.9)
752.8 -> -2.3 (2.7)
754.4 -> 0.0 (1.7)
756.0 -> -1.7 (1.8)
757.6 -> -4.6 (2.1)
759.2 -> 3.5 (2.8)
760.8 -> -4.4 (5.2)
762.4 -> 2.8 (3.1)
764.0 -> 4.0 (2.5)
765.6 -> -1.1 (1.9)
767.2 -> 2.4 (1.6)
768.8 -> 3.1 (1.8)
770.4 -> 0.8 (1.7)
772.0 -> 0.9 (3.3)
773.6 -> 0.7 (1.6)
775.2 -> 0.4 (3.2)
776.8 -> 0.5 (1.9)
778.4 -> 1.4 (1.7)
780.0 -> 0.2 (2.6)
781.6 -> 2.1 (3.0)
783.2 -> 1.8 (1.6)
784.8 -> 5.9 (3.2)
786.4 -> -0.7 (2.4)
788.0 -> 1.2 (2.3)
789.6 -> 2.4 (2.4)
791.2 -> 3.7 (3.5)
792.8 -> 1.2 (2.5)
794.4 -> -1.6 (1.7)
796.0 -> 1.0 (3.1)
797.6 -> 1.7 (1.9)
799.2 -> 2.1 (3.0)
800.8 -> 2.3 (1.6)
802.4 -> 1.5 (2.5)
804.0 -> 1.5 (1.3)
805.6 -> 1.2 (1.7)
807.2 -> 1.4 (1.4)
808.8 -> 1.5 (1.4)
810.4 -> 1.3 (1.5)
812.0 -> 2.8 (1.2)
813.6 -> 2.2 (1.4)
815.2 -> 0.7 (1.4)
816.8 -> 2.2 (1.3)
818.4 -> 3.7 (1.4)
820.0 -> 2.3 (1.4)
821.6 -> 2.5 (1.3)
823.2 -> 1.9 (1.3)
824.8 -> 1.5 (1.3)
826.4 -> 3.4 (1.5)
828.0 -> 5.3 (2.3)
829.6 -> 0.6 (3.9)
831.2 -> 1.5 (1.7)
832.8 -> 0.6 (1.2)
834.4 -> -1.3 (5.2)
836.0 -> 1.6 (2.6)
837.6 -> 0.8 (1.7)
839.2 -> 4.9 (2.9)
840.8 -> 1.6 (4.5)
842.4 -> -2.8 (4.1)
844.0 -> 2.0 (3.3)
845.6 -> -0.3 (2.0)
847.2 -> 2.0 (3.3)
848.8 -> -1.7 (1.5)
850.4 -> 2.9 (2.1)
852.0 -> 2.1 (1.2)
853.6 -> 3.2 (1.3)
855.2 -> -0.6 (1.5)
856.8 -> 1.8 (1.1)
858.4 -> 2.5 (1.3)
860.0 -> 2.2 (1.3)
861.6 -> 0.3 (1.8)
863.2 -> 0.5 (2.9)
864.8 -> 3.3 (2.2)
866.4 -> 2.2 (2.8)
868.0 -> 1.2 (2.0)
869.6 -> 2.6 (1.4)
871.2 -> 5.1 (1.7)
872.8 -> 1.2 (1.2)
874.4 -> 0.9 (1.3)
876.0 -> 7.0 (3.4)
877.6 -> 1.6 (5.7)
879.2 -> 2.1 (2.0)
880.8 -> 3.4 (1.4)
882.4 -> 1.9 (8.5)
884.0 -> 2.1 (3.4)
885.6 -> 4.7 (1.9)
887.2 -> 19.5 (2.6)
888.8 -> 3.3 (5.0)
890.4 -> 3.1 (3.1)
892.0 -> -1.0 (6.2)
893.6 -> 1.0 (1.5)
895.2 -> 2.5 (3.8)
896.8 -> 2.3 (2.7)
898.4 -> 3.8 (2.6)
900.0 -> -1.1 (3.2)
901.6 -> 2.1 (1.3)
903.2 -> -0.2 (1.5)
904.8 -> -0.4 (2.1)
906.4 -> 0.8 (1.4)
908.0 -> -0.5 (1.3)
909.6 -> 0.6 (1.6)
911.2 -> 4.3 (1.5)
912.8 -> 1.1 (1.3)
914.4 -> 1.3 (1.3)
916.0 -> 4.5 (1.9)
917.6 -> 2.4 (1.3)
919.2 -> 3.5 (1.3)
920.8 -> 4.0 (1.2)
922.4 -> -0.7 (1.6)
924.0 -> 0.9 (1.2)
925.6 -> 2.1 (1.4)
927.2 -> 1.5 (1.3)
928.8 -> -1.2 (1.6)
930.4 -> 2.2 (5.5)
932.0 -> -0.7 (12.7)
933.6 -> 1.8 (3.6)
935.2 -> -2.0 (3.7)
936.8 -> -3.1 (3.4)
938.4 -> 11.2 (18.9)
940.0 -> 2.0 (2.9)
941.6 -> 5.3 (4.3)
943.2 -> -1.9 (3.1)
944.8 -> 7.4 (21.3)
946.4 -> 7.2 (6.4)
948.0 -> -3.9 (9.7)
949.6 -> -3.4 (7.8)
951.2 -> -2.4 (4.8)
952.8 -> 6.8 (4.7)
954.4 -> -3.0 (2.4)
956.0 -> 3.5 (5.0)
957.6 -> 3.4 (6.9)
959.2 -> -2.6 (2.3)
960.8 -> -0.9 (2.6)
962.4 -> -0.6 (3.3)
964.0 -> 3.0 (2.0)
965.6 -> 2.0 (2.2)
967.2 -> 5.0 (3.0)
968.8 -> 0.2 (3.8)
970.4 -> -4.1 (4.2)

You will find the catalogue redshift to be 1.38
